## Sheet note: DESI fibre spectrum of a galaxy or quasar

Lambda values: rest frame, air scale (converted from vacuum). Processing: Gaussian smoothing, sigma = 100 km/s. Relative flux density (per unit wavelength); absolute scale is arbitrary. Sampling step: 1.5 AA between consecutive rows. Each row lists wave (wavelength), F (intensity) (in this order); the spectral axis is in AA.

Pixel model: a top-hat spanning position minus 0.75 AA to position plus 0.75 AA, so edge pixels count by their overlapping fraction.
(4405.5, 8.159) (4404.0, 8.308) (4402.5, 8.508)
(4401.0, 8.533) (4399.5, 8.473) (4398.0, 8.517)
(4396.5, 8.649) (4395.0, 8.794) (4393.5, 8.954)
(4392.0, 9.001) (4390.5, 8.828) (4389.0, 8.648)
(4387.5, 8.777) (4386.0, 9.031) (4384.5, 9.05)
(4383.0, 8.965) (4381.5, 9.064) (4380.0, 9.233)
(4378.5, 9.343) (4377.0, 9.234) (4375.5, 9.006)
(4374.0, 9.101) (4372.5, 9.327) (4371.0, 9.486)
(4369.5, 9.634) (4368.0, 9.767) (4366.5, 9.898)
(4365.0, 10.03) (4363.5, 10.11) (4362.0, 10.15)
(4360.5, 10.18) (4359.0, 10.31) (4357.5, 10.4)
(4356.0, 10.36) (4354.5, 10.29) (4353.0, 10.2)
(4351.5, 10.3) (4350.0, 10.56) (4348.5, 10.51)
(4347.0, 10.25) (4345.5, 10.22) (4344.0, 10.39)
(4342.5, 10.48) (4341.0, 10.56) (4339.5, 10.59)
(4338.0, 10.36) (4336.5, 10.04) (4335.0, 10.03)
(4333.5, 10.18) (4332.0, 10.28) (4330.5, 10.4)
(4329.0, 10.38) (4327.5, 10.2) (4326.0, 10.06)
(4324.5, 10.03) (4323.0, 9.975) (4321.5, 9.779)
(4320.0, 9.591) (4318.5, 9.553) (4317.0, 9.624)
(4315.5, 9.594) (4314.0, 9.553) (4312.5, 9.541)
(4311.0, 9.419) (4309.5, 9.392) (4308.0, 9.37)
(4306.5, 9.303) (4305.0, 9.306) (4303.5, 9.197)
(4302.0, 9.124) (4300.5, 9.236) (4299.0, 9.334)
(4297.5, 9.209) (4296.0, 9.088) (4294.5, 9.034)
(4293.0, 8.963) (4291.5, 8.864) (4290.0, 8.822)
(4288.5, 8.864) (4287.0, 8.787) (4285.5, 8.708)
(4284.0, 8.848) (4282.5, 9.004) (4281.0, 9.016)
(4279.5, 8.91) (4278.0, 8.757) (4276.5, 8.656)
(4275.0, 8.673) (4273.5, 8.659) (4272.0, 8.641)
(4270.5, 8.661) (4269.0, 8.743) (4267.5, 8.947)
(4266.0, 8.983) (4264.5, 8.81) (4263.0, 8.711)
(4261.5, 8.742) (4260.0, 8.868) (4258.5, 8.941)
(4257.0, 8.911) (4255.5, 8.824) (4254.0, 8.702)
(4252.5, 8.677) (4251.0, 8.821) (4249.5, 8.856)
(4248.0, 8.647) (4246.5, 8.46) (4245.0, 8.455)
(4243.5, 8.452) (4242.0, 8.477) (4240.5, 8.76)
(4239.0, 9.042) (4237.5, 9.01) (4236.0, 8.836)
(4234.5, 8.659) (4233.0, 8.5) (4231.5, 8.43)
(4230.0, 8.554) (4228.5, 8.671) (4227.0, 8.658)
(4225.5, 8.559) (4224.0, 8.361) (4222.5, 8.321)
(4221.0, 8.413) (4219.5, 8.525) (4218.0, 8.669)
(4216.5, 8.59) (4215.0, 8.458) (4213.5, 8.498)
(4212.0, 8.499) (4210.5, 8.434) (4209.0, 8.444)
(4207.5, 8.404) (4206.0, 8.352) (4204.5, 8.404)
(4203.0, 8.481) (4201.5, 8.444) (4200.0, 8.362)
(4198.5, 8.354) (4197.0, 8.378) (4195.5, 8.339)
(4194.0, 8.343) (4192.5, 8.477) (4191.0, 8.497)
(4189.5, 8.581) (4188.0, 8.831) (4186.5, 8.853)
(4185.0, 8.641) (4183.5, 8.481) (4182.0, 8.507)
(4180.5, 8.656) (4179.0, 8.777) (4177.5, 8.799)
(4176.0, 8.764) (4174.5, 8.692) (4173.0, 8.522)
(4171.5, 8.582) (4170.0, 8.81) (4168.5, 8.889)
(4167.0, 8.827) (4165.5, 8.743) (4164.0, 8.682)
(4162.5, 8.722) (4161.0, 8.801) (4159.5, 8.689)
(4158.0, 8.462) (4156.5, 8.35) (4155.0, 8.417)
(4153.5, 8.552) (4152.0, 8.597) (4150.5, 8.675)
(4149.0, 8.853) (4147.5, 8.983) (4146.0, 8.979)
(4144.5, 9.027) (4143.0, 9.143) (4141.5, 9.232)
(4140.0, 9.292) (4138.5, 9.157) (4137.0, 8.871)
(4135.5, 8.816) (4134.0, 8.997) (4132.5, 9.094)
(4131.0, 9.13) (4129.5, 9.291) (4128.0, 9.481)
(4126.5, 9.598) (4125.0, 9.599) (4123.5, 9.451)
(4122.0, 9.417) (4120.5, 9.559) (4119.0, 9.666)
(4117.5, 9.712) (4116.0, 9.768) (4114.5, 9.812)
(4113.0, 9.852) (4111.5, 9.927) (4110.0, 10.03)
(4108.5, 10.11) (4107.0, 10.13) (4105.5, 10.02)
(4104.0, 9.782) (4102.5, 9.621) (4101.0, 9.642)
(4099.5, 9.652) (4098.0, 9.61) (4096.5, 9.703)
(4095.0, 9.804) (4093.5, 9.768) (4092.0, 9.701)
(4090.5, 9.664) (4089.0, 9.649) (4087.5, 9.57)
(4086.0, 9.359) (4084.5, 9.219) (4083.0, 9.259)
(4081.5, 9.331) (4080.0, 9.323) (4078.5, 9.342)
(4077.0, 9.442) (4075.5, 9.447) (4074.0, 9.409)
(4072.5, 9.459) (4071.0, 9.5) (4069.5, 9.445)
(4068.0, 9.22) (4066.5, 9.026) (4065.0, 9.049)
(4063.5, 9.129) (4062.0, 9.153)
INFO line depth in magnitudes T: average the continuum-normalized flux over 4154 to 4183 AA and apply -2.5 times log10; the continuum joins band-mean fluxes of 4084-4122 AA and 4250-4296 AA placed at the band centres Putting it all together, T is 0.09 mag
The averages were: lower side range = 9.73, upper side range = 8.82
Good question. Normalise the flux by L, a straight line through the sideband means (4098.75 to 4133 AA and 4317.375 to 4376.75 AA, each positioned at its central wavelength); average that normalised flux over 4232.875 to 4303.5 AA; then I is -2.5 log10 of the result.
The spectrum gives 0.13 mag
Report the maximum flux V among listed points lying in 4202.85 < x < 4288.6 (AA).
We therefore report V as 9.042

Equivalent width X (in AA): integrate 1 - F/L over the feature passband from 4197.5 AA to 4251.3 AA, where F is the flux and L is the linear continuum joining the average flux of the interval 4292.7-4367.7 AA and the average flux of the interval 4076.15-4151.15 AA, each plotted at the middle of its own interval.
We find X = 6.3 AA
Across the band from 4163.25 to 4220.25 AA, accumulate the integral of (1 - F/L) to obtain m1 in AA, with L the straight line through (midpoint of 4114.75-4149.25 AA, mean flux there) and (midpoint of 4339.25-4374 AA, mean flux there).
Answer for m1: 5.6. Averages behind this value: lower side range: 9.28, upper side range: 10.1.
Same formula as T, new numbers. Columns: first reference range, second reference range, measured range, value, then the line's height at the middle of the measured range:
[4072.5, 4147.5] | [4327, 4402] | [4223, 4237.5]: 0.12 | 9.59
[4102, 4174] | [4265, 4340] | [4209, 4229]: 0.09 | 9.27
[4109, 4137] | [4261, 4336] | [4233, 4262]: 0.07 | 9.34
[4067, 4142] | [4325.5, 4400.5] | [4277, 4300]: 0.08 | 9.67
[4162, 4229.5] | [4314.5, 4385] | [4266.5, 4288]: 0.06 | 9.29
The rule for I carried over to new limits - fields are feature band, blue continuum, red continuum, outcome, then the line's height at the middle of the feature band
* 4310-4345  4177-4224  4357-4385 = -0.079 mag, 9.31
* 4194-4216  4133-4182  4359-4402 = 0.058 mag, 8.88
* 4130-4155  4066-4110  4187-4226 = 0.014 mag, 9.06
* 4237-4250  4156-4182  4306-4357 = 0.077 mag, 9.31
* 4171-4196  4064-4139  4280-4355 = 0.115 mag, 9.58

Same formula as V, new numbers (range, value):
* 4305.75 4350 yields 10.59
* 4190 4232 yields 8.671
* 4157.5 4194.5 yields 8.889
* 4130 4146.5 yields 9.292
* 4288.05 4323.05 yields 9.975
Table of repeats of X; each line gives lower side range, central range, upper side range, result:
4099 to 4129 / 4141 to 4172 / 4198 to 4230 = 1.5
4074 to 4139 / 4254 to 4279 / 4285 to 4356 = 2.4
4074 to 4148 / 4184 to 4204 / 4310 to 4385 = 2.4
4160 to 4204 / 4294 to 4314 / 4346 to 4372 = 0.8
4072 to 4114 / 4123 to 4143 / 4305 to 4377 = 1.0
